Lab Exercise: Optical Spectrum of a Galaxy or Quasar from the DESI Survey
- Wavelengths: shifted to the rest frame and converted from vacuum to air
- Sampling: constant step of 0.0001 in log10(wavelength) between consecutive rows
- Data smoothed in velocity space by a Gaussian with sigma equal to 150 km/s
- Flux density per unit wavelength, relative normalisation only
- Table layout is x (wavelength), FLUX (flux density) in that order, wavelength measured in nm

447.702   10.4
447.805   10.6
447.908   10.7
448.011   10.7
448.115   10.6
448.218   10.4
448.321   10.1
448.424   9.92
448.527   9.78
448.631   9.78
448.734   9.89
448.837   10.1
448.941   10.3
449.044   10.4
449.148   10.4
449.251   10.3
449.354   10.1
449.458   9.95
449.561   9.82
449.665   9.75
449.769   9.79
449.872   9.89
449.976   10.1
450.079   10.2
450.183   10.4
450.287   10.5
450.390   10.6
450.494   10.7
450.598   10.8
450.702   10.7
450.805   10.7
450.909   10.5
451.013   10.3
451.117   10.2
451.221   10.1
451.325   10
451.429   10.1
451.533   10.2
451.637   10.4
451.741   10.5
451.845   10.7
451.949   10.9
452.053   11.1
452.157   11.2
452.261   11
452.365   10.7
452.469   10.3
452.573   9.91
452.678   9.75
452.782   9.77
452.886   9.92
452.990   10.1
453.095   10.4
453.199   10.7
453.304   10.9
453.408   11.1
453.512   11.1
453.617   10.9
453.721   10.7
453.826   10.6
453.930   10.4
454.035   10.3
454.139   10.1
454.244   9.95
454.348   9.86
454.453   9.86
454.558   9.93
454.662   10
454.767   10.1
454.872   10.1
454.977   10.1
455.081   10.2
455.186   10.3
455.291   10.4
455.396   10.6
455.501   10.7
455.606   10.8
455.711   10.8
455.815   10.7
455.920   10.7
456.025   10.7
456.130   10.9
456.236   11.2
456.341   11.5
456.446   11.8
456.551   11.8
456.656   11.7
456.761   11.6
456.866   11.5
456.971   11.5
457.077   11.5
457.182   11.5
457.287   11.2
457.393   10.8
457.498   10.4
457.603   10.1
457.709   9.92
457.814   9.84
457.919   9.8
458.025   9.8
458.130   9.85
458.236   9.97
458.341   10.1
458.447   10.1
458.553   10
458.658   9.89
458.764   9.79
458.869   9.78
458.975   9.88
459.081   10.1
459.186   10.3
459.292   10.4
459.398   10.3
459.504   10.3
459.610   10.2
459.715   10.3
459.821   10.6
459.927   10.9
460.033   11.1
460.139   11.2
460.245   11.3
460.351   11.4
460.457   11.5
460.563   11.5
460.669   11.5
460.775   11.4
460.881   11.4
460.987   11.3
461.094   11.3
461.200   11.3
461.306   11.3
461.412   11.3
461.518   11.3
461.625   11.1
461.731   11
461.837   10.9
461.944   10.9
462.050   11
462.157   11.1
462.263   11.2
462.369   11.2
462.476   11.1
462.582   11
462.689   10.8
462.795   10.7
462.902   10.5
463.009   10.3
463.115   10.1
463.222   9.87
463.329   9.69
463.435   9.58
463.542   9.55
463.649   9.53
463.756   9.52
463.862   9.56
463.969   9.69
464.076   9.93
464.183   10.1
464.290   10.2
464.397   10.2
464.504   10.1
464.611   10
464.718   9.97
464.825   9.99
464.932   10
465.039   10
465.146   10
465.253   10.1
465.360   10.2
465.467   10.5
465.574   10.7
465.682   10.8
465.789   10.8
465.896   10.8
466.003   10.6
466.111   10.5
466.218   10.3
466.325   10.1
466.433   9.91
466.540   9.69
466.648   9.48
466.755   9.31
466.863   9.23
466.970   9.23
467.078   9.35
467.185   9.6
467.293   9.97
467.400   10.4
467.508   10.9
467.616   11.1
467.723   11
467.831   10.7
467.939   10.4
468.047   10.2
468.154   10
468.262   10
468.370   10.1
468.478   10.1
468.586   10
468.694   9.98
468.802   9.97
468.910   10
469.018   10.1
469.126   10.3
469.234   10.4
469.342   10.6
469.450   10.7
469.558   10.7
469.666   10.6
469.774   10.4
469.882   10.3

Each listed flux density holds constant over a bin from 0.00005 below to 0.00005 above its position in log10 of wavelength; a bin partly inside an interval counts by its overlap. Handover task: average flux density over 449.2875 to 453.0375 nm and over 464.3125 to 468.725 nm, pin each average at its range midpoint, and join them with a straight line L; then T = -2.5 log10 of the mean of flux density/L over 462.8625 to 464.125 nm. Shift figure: 0.04 mag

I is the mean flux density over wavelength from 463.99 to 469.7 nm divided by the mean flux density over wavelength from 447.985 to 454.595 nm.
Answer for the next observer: 1.0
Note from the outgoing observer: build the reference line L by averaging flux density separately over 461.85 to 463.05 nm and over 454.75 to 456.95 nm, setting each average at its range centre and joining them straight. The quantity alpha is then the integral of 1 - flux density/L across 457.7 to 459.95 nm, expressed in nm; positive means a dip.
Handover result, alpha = 0.17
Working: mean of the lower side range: 10.9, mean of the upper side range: 10.9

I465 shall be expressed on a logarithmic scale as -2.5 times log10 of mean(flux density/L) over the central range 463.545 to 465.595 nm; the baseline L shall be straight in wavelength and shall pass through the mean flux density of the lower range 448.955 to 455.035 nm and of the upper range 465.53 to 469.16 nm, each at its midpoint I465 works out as 0.02 mag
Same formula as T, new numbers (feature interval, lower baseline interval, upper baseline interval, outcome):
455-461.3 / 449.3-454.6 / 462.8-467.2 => -0.06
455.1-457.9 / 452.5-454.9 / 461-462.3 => -0.03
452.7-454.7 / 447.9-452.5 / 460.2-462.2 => 0.03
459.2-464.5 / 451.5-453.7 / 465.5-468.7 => -0.04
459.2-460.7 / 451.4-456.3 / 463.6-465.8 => -0.06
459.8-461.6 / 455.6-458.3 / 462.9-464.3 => -0.10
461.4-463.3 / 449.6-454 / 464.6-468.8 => -0.06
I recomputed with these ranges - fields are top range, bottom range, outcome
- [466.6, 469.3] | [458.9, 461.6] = 0.92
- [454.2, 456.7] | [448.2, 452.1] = 1.03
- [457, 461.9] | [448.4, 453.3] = 1.04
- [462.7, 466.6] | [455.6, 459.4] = 0.95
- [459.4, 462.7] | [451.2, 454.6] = 1.06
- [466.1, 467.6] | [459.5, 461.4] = 0.89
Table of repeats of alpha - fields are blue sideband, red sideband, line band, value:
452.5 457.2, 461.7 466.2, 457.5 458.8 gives 0.07 nm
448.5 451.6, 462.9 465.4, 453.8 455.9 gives -0.04 nm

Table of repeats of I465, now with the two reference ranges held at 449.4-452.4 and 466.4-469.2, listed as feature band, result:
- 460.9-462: -0.10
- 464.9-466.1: -0.03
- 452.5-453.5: 0.00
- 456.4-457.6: -0.11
